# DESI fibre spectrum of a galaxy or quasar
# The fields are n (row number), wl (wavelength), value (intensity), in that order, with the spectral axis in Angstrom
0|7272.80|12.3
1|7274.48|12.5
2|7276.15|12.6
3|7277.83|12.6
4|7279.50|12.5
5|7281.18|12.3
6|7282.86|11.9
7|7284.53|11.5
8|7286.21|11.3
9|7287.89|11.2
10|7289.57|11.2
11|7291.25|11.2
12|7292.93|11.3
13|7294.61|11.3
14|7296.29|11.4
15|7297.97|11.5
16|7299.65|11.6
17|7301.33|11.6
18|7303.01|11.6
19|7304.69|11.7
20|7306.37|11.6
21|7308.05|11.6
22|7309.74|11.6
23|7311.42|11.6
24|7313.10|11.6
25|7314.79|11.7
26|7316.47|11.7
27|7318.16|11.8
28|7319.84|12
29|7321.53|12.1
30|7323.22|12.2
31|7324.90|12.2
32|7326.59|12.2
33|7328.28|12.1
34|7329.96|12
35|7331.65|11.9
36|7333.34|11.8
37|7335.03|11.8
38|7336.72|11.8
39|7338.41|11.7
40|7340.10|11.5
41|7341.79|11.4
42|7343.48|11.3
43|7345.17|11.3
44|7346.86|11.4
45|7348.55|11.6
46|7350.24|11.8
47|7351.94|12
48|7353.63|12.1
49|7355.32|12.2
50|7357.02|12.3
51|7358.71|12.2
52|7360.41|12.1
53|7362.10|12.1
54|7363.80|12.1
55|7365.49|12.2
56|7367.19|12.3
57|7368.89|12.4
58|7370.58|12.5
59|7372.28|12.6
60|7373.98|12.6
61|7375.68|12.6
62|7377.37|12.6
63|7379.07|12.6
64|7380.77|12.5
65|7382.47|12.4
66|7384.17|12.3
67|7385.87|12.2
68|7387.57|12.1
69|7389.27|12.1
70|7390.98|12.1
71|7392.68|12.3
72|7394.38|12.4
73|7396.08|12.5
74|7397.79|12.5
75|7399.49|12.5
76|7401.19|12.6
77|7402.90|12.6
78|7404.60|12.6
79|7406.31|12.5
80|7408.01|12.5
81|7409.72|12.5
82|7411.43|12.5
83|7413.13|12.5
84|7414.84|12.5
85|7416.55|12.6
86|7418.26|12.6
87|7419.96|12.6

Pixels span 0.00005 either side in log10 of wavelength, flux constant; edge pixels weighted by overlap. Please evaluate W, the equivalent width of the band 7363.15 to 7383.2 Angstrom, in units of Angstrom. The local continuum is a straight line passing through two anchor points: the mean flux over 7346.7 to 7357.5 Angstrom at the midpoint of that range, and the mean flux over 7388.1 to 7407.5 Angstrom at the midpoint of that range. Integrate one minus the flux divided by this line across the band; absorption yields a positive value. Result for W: -0.5 Angstrom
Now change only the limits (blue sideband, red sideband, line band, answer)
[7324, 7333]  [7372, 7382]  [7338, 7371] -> 1.13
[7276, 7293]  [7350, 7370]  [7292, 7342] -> 0.85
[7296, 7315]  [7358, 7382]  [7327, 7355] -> 0.69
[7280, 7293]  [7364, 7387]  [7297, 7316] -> 0.19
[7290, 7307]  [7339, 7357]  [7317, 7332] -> -0.60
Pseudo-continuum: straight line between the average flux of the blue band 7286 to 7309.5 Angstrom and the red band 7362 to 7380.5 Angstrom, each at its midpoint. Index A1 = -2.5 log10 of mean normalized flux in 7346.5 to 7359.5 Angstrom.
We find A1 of 0.02 mag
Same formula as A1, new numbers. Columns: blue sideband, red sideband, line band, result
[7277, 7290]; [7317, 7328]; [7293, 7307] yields 0.04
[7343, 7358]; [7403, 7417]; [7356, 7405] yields -0.02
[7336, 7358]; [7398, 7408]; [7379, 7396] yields 0.00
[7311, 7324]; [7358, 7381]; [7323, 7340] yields 0.00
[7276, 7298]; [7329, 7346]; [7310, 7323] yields -0.01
